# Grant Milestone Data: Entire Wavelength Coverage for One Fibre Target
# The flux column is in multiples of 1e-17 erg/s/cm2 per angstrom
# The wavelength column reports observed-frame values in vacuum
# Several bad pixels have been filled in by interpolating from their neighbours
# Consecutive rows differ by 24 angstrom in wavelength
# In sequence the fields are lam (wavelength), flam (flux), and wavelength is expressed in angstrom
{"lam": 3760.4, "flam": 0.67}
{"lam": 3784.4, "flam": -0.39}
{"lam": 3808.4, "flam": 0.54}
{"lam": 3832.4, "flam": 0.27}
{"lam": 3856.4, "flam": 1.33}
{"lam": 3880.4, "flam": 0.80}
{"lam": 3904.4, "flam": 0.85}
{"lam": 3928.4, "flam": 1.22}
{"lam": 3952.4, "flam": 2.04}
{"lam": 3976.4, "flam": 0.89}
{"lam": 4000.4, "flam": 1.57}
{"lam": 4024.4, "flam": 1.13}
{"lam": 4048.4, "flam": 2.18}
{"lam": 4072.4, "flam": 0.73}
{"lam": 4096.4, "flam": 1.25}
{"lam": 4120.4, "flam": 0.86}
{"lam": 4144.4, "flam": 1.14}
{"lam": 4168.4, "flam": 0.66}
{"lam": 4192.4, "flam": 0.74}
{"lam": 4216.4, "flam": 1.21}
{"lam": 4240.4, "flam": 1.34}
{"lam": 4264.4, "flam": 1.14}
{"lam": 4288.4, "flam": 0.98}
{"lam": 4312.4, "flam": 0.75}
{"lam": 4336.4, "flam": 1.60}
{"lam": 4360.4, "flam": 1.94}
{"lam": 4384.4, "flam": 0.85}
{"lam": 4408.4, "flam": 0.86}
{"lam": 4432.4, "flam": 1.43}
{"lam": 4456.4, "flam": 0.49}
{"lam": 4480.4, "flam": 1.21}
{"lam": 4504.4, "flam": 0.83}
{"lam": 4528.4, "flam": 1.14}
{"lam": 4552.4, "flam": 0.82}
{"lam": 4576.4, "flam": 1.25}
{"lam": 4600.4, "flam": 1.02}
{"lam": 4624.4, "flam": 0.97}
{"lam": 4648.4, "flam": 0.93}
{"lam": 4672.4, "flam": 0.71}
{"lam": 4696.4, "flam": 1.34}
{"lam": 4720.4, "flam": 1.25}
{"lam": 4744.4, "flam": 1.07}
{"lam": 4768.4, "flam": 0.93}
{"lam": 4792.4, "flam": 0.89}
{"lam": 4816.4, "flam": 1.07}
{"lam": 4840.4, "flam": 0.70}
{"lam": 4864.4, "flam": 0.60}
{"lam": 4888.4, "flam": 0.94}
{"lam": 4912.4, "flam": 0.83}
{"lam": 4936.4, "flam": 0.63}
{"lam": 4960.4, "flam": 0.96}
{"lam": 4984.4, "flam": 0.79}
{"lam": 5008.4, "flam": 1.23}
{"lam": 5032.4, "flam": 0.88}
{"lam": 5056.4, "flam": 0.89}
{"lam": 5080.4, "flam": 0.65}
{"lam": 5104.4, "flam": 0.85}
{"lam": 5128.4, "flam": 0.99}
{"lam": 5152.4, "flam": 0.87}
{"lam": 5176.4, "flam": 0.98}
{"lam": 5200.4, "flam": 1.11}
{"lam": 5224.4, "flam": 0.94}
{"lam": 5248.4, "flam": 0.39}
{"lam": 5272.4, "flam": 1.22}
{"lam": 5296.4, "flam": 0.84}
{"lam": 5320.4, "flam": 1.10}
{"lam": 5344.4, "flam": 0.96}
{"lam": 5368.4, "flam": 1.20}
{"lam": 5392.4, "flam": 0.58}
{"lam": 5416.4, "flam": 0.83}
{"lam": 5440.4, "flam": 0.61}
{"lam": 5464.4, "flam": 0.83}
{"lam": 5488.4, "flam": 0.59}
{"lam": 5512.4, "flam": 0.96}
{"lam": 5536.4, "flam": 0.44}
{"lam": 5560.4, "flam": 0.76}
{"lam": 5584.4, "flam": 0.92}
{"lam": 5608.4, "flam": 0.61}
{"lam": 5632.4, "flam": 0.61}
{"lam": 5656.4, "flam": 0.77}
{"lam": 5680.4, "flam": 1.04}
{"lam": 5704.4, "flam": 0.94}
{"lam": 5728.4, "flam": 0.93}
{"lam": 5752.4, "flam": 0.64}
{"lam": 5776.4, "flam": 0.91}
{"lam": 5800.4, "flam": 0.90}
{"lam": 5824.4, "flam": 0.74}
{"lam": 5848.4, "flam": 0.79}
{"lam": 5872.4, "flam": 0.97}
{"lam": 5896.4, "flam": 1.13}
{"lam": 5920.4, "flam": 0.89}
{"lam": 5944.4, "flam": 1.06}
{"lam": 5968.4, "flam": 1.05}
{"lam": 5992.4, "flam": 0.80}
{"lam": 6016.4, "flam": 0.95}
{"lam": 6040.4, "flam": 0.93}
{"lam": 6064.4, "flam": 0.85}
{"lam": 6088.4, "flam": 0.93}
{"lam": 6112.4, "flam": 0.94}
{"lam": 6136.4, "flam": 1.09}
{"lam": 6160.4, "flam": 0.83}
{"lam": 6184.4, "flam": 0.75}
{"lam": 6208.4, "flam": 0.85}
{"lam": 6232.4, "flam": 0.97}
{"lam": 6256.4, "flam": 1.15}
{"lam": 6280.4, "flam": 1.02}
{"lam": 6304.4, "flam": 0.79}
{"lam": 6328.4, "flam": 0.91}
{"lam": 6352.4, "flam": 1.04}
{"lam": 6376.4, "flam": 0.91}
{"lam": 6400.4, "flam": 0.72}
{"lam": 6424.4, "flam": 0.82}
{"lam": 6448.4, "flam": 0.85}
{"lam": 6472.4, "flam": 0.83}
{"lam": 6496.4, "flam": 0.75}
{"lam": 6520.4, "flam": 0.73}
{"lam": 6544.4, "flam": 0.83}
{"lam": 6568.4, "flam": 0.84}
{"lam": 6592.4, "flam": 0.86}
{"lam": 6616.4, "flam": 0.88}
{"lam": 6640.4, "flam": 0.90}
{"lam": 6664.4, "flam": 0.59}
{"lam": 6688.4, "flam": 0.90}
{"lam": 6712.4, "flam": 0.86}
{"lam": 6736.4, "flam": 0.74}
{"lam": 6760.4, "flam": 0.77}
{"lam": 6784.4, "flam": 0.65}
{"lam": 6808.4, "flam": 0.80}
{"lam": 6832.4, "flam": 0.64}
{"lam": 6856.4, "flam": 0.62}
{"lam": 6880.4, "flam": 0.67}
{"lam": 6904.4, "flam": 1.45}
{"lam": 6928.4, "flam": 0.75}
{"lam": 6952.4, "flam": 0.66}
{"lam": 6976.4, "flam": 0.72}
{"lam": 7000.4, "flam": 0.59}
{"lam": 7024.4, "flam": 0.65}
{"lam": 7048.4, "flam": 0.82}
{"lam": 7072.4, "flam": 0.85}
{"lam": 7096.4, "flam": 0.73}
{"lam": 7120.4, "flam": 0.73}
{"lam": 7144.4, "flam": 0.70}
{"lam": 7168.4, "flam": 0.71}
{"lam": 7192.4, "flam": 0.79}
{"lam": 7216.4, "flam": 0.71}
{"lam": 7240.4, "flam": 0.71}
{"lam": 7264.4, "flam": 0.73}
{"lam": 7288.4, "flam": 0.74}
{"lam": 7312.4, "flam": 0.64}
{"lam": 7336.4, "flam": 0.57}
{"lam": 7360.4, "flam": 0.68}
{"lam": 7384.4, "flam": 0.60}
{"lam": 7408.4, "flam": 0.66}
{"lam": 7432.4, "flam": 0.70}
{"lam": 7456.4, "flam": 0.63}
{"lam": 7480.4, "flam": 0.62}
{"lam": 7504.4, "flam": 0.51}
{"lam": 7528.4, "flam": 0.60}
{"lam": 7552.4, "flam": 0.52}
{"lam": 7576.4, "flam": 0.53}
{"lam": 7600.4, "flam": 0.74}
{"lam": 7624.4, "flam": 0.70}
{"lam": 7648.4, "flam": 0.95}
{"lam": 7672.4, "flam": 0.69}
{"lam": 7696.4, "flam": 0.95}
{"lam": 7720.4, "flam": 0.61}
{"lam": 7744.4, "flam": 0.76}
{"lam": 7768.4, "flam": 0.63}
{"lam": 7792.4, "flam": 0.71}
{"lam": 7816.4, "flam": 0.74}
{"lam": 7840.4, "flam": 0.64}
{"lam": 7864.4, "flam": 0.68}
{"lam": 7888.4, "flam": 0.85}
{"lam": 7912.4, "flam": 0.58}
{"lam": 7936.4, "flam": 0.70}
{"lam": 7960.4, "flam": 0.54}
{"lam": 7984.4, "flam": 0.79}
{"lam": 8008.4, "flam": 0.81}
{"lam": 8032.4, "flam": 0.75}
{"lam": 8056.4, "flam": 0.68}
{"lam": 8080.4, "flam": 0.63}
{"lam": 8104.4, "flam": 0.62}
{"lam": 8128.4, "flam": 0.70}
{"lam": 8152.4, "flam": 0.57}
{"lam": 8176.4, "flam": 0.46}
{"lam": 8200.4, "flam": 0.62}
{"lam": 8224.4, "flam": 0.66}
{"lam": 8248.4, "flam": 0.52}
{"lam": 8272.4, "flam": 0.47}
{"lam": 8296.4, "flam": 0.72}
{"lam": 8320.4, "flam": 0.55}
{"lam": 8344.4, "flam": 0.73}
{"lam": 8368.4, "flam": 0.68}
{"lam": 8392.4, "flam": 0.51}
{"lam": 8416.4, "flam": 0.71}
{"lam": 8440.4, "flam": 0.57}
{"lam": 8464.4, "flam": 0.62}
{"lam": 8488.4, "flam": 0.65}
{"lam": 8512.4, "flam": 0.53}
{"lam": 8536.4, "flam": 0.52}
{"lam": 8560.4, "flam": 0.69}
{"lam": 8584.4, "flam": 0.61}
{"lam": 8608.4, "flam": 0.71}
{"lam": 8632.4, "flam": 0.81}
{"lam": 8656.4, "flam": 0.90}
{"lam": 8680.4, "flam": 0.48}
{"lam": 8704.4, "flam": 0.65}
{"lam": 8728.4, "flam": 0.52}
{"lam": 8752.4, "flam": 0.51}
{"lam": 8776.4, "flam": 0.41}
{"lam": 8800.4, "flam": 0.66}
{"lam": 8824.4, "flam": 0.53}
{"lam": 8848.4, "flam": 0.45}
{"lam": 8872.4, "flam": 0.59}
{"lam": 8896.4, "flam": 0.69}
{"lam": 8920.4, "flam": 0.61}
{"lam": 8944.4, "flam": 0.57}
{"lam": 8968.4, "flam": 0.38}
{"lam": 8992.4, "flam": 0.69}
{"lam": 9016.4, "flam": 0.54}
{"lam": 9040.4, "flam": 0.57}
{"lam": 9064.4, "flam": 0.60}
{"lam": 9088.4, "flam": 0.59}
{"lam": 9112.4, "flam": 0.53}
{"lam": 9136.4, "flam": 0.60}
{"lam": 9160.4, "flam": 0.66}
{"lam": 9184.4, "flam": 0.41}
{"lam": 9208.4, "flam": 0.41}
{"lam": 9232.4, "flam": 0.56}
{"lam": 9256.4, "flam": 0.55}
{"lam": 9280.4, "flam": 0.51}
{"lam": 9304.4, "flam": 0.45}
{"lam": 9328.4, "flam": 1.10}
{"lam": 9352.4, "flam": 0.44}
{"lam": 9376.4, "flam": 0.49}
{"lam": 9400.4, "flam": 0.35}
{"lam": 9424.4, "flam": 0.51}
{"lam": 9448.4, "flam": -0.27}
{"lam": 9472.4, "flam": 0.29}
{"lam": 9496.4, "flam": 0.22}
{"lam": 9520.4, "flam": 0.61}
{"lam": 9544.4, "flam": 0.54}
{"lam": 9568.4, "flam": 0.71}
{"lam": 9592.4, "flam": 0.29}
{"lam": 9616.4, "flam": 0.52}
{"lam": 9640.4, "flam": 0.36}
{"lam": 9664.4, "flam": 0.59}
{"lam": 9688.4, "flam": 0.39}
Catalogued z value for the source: 0.050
